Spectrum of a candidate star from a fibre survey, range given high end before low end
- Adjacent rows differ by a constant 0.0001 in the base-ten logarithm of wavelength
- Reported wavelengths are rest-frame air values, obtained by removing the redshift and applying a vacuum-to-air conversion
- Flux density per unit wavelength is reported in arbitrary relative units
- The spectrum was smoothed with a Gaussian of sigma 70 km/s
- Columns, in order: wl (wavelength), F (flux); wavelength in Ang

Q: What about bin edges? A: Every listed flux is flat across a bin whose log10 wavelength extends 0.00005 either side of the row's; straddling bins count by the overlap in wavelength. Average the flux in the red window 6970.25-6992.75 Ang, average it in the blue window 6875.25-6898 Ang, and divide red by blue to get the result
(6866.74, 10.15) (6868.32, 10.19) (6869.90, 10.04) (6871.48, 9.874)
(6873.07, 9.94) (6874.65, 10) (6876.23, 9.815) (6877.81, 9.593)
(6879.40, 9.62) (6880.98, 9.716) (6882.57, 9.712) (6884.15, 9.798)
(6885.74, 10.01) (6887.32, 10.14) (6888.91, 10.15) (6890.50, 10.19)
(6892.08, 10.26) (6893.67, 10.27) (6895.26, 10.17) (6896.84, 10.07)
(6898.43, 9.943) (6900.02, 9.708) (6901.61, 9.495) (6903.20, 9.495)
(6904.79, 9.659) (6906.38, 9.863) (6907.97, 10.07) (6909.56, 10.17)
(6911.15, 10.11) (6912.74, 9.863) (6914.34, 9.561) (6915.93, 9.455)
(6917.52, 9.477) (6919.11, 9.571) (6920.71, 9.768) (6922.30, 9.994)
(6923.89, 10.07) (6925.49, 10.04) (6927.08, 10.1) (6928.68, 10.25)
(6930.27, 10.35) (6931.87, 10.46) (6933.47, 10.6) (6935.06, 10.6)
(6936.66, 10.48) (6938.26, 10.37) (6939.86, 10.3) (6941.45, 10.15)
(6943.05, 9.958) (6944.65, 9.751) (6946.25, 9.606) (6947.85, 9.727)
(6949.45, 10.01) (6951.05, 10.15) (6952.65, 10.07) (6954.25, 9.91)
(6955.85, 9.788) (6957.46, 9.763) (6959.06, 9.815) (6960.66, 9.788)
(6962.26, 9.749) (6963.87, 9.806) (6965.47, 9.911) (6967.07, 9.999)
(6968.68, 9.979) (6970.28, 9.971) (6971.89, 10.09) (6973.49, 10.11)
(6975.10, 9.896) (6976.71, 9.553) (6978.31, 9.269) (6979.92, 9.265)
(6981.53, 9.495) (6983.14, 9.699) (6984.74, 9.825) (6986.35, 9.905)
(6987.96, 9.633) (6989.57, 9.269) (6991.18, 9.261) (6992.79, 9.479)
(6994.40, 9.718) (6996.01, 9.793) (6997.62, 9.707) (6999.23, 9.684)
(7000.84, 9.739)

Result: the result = 0.97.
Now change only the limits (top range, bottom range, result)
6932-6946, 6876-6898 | 1.03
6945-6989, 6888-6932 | 0.99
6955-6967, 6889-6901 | 0.97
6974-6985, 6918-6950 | 0.95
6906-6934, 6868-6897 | 1.00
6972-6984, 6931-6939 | 0.92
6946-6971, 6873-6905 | 1.00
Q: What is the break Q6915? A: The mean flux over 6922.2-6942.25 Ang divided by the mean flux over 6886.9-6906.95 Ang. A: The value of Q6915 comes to 1.0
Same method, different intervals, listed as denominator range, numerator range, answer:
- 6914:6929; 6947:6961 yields 1.01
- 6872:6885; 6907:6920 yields 1.00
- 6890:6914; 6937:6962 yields 1.00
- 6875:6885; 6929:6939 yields 1.08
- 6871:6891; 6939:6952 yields 1.01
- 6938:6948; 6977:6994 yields 0.95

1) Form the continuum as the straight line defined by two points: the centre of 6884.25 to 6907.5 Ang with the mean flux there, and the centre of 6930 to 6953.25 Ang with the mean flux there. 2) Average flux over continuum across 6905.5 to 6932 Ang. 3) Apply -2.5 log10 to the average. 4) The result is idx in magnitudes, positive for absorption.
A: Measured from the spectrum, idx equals 0.01 mag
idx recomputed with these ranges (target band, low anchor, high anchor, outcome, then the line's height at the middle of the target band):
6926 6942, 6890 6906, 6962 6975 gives -0.05 mag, 9.94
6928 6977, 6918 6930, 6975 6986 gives -0.03 mag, 9.77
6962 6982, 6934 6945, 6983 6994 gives 0.00 mag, 9.81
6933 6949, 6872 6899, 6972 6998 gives -0.04 mag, 9.78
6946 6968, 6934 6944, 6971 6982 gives 0.01 mag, 10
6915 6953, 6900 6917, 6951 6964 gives -0.03 mag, 9.81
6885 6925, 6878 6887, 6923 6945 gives 0.01 mag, 9.99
